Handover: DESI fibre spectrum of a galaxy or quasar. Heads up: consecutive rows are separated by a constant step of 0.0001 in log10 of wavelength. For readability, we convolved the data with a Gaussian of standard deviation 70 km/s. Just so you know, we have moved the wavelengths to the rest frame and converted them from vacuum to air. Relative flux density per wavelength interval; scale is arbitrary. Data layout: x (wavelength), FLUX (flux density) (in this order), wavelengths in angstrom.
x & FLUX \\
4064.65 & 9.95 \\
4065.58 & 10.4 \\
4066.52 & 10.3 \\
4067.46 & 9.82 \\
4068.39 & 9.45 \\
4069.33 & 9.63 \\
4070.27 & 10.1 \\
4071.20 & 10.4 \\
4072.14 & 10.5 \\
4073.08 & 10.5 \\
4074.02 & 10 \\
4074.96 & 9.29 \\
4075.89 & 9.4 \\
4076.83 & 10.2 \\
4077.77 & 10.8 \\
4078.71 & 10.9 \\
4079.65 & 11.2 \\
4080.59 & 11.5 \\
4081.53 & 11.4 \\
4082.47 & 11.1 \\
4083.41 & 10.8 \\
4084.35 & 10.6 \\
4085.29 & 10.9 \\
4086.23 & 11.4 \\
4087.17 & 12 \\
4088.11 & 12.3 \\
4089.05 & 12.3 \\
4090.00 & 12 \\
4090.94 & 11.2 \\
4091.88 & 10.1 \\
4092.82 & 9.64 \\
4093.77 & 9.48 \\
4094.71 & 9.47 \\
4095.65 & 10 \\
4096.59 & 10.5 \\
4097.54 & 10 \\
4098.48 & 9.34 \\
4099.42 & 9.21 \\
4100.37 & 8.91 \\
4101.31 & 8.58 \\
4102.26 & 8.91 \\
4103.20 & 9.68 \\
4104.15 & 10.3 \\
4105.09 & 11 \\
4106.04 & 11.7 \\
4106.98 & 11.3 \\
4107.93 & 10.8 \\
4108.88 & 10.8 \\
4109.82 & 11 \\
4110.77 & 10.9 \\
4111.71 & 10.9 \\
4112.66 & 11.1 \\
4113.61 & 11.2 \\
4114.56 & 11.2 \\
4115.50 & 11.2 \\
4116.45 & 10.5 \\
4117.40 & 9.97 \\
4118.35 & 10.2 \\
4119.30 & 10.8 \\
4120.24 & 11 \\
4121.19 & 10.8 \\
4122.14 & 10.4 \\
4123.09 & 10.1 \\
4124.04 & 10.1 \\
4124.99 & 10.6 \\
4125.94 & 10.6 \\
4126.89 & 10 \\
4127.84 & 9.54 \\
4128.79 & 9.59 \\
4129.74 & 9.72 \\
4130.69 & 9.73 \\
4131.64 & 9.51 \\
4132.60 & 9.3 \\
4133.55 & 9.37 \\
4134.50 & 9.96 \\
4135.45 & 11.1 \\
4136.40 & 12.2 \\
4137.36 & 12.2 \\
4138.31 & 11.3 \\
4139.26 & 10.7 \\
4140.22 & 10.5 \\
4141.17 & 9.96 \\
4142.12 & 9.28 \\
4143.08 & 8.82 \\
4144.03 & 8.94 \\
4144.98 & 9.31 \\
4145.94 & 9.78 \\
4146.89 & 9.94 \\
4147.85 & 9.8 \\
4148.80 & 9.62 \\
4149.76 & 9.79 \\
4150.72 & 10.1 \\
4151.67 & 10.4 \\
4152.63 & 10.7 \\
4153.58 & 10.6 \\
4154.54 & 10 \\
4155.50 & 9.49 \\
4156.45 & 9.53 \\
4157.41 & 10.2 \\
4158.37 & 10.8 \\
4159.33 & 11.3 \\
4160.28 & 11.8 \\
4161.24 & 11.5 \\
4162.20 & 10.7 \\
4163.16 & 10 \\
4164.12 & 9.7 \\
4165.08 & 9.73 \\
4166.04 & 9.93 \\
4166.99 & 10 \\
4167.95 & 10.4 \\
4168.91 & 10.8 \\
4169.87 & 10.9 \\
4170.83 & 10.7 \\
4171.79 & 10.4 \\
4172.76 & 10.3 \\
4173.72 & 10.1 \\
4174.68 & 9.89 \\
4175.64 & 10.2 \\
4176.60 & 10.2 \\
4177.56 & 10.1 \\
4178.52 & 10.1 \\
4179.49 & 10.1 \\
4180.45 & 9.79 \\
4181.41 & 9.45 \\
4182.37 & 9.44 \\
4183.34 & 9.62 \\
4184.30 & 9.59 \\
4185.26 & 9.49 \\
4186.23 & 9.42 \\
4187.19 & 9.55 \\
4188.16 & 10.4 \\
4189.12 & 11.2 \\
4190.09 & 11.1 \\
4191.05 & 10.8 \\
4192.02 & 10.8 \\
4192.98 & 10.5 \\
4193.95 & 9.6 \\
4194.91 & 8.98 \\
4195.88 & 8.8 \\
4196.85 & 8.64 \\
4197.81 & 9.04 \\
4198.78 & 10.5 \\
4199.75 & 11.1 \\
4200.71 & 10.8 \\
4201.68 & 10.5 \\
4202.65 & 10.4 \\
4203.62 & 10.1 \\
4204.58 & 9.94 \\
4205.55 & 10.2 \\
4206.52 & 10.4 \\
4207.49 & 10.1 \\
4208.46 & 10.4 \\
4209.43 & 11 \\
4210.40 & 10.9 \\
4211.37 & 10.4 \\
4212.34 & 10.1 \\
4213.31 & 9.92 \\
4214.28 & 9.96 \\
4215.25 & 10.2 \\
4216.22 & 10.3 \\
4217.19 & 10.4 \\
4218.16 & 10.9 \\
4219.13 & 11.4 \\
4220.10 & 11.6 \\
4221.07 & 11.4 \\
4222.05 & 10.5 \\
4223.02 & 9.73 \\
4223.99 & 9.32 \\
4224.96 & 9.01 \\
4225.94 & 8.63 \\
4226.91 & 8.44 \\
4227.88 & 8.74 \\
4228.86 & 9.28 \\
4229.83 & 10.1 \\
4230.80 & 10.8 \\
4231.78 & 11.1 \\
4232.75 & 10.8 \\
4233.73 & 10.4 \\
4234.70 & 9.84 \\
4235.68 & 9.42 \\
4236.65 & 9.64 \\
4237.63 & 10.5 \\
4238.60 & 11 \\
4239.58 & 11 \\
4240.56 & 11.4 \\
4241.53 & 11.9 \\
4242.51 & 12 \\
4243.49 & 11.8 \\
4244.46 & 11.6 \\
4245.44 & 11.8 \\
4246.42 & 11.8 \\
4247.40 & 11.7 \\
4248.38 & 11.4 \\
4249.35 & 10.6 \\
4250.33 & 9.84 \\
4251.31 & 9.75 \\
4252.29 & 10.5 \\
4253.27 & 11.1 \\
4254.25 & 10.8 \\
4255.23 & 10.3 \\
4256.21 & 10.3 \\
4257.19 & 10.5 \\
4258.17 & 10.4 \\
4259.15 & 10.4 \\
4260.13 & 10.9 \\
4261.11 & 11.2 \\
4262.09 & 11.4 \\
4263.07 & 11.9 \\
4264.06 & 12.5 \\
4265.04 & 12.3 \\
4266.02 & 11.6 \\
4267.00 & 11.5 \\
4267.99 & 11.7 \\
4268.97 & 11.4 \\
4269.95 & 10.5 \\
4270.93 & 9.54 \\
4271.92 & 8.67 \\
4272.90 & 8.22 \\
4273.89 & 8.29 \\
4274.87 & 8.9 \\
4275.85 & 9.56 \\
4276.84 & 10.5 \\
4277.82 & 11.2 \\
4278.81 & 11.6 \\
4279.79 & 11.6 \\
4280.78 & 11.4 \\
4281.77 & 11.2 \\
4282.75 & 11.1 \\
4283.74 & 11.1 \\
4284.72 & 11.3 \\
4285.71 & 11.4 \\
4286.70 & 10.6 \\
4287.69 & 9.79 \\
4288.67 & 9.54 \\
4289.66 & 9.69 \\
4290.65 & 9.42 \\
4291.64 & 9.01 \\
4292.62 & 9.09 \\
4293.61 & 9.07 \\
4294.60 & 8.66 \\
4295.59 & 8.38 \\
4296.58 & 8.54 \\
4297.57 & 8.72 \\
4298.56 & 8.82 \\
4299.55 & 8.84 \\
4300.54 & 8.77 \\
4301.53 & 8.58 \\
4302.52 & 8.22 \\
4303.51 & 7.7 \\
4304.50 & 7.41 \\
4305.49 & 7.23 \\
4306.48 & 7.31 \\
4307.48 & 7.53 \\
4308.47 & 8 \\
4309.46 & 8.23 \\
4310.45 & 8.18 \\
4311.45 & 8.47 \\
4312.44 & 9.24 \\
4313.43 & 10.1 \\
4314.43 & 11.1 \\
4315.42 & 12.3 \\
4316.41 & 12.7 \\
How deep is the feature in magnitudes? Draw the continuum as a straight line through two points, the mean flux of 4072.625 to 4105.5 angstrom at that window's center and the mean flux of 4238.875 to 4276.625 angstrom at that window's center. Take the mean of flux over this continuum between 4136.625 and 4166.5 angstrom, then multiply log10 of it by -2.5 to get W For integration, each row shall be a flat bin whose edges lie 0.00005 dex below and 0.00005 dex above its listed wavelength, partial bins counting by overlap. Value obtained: 0.04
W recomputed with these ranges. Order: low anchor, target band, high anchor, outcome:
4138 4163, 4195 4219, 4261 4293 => 0.015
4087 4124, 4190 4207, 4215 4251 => 0.046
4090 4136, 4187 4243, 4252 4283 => 0.030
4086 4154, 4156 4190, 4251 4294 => 0.020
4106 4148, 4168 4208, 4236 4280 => 0.051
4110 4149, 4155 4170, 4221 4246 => -0.010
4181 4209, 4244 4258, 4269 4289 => -0.063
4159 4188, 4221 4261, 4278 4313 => -0.090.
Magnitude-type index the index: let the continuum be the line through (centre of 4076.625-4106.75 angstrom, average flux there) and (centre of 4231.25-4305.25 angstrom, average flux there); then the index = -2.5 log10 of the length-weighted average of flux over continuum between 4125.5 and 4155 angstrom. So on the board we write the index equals 0.04 mag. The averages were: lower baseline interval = 10.6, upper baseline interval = 10.3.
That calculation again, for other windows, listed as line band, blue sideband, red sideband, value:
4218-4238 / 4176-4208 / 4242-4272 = 0.06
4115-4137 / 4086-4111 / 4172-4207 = 0.00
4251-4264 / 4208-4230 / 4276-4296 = -0.06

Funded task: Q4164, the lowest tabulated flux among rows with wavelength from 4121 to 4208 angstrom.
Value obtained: 8.64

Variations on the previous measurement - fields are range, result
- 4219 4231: 8.44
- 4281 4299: 8.38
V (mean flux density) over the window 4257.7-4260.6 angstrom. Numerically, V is 10.6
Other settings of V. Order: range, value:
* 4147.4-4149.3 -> 9.71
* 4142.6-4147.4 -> 9.36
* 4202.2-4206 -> 10.2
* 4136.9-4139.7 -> 11.4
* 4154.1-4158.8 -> 9.99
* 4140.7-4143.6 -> 9.35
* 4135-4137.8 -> 11.8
